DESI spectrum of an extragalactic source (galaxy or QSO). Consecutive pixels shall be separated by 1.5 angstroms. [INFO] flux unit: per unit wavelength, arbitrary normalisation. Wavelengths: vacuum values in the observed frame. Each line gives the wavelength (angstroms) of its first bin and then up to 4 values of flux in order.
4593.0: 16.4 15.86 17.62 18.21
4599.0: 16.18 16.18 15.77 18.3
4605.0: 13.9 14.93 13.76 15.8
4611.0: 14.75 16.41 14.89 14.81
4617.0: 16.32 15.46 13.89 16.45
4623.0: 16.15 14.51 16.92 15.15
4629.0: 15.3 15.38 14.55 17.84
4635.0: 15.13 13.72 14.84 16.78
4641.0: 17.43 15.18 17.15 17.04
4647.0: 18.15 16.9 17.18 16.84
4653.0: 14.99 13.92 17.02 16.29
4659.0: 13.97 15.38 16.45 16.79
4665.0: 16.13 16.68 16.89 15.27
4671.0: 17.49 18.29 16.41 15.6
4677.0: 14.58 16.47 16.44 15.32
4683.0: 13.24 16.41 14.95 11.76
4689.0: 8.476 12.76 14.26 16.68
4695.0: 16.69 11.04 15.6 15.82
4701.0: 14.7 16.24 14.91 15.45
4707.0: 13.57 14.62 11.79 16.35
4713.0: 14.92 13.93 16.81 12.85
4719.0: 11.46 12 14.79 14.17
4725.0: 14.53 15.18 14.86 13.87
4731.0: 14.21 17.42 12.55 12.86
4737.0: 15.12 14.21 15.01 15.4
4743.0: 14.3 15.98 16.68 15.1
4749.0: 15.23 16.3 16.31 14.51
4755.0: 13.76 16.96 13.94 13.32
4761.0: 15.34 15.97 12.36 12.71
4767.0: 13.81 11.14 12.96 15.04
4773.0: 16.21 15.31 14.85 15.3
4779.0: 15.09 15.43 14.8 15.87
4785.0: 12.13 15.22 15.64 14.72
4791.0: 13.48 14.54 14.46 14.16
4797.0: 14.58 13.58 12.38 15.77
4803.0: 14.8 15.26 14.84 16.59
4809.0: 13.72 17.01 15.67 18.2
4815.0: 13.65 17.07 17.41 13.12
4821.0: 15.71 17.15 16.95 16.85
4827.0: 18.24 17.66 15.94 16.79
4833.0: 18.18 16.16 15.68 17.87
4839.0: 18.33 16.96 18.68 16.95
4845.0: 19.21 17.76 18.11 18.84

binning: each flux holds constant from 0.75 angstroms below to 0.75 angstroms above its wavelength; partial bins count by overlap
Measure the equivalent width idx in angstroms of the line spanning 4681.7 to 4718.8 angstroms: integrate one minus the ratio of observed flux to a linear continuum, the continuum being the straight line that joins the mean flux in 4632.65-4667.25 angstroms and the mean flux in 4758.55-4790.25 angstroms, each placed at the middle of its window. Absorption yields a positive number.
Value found 2.8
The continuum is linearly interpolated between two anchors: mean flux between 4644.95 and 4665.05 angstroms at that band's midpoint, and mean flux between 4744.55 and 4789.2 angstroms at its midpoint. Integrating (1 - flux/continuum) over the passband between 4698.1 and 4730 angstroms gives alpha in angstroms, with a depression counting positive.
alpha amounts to 2.06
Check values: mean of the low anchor 16.2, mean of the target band 14.4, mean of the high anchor 14.8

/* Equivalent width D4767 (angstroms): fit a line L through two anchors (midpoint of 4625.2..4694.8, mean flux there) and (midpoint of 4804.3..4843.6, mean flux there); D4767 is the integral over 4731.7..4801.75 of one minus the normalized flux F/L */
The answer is 7.0 angstroms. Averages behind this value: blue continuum 15.7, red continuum 16.6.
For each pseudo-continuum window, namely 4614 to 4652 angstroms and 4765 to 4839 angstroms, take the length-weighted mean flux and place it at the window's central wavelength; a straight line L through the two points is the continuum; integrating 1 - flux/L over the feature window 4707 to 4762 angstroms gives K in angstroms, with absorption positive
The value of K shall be 3.4 angstroms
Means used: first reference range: 15.9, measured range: 14.6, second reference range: 15.3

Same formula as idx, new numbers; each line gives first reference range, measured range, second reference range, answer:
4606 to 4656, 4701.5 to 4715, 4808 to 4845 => 1.2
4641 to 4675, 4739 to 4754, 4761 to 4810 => -0.4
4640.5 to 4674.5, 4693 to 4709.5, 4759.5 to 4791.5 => 0.8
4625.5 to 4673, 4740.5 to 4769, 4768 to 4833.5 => 1.5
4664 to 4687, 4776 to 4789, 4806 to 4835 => 1.1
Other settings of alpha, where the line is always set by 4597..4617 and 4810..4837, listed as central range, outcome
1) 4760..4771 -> 1.9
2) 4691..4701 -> 0.7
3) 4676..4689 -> 1.2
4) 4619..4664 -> -0.3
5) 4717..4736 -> 2.6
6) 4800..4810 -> 0.9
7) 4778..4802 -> 2.8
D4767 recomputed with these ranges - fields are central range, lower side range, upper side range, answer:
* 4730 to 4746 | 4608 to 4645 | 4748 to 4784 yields 0.08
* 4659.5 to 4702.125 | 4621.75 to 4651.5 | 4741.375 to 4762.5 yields 1.45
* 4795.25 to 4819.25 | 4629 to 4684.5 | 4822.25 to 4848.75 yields 2.70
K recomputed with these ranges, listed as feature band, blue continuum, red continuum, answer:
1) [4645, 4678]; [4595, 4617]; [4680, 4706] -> -3.0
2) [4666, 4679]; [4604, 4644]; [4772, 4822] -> -0.9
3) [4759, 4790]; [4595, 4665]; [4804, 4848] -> 3.8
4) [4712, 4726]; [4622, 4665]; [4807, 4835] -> 1.9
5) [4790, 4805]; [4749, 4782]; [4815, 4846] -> 1.4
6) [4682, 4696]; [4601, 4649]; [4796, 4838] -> 1.7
